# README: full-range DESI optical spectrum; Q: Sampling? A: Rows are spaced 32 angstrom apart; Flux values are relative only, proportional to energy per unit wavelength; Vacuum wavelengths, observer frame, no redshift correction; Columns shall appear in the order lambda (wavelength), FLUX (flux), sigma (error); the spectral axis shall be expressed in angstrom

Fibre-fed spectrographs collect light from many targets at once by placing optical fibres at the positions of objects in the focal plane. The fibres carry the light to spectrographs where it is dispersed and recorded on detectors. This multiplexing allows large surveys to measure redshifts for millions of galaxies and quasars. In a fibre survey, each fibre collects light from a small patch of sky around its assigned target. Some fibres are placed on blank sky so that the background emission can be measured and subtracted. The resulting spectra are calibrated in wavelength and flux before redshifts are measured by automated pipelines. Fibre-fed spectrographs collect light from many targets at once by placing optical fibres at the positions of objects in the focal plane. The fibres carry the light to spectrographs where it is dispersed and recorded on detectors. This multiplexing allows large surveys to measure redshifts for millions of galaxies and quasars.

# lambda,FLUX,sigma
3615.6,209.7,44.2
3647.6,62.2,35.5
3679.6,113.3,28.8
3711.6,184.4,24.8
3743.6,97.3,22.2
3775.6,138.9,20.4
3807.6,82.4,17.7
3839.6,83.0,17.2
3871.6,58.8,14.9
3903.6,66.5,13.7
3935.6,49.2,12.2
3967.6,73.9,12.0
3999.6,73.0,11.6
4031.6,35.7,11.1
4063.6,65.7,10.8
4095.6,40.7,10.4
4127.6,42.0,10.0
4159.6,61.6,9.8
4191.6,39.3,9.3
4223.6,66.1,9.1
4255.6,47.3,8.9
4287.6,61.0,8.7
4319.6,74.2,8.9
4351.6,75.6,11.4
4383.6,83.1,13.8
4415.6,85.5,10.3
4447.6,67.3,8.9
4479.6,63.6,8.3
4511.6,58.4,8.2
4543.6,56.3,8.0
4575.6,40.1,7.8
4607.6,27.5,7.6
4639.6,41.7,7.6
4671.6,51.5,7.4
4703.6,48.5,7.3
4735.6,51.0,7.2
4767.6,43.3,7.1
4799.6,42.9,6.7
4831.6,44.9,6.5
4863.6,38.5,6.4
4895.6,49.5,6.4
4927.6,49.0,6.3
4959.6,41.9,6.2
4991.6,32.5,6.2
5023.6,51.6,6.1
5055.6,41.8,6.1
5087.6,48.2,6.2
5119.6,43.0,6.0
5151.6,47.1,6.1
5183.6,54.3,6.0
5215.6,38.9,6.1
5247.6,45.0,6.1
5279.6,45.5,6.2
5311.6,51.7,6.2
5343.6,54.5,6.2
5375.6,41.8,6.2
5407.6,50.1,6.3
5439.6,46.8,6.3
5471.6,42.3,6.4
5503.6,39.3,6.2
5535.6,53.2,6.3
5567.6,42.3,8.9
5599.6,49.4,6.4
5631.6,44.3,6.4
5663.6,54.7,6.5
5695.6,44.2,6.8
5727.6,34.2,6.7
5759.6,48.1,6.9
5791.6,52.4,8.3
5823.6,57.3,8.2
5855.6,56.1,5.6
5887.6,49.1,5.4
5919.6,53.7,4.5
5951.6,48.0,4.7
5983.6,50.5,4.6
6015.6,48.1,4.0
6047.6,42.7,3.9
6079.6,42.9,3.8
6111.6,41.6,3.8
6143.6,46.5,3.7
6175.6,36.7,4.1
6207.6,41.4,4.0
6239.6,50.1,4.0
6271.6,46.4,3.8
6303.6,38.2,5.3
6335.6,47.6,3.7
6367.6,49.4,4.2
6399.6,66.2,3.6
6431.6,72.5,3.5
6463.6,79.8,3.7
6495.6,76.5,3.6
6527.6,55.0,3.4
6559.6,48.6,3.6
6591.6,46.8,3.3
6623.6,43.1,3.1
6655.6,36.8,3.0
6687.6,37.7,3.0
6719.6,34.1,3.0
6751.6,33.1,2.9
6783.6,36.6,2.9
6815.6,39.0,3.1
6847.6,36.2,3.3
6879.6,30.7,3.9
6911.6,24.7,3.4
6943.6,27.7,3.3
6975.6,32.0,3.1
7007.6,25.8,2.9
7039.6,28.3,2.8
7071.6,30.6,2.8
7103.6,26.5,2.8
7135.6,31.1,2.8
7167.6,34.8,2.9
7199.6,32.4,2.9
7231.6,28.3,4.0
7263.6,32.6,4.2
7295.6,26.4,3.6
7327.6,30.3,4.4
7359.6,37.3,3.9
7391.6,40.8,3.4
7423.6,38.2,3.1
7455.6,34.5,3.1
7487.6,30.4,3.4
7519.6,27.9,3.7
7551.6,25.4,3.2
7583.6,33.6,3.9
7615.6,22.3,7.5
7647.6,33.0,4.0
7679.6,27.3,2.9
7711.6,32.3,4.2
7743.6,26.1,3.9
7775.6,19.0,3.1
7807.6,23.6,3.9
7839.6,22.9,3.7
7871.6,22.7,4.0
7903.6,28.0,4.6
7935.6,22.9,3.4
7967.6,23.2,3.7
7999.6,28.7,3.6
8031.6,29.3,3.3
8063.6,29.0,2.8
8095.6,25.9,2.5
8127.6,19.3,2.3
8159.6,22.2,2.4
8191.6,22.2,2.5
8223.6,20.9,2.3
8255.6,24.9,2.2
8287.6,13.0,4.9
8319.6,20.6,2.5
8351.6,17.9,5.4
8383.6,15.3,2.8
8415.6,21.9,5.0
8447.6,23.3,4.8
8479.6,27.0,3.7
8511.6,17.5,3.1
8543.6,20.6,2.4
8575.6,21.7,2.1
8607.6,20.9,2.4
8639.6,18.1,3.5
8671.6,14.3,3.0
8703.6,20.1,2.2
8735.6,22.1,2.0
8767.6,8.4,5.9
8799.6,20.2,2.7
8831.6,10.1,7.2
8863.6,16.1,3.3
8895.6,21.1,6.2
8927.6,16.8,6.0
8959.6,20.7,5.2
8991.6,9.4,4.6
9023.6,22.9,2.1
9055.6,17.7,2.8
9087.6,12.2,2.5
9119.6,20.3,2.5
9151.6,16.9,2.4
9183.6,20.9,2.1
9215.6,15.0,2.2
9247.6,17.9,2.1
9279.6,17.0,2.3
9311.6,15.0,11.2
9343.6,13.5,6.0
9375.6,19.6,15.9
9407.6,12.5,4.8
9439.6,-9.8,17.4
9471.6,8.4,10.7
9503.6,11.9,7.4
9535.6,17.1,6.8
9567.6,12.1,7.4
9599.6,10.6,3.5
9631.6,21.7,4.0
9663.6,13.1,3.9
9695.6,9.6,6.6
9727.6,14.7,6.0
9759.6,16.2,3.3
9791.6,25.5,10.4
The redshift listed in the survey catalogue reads 1.308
